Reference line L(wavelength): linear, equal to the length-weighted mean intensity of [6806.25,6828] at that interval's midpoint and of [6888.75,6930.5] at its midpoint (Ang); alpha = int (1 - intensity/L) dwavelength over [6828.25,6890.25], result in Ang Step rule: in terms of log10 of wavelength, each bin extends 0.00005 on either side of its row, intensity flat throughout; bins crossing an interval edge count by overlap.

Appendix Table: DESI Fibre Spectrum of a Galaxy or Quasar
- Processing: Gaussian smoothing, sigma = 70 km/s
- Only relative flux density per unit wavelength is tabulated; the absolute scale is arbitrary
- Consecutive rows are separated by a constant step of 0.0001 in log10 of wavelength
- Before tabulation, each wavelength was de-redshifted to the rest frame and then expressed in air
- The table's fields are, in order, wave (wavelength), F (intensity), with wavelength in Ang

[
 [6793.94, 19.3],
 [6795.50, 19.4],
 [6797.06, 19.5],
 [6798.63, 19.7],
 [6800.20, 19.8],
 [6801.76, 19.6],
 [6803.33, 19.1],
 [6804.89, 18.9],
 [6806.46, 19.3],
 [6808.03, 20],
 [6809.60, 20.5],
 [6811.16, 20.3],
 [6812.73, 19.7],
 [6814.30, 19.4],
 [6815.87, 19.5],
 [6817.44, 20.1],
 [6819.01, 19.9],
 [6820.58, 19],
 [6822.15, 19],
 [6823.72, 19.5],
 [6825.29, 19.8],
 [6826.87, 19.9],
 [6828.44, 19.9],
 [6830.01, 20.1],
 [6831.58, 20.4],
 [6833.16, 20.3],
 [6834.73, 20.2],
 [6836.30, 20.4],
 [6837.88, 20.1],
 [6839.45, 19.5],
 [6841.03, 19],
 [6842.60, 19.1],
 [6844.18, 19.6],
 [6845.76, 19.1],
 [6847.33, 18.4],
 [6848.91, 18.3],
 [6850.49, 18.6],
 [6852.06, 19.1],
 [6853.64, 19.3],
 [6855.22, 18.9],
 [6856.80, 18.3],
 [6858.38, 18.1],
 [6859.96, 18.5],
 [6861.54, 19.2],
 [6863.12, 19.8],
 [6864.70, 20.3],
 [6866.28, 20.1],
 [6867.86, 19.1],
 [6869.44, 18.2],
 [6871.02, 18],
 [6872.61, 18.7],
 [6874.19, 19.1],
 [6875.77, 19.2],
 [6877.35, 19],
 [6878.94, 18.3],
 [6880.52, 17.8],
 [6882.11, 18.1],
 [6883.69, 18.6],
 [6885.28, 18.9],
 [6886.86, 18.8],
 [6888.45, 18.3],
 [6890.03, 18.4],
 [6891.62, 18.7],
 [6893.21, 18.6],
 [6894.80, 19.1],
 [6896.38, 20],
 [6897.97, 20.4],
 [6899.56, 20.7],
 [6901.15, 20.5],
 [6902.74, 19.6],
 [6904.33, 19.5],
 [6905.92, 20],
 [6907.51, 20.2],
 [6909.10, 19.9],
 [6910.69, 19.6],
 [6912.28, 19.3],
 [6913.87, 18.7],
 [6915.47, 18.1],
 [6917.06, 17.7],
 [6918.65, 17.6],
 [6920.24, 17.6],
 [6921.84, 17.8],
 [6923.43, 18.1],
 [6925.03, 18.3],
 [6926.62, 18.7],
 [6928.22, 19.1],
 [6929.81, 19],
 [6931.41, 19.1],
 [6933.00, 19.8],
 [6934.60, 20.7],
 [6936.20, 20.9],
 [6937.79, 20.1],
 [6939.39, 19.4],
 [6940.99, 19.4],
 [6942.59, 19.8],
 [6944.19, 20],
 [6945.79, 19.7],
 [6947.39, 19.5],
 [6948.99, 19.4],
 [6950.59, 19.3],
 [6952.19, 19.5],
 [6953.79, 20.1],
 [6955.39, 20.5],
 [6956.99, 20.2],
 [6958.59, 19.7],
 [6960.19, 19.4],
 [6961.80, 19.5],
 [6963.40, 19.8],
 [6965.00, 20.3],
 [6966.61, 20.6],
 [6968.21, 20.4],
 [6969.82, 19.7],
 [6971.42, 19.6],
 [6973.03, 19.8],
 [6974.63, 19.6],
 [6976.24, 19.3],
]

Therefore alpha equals 1.1 Ang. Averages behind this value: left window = 19.7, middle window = 19.1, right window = 19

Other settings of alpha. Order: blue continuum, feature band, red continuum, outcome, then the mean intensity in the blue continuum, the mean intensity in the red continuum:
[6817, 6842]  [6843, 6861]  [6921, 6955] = 0.89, 19.8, 19.4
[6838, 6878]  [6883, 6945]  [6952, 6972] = 1.00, 19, 20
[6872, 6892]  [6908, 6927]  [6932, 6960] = 0.82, 18.6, 19.9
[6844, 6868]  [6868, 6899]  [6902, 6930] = 0.26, 19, 18.8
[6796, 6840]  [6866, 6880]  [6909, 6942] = 0.42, 19.8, 19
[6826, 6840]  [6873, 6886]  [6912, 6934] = 0.43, 20.1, 18.5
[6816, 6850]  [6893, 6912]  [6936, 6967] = -0.13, 19.6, 19.8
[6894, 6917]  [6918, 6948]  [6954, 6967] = 0.92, 19.6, 20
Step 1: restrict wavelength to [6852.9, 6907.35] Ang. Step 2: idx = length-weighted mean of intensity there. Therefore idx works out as 19.1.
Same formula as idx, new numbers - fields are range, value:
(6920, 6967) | 19.5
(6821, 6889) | 19.1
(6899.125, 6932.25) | 19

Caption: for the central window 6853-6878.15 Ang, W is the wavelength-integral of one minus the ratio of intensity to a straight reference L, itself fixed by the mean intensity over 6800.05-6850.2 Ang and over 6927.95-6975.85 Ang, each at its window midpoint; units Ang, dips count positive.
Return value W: 0.9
